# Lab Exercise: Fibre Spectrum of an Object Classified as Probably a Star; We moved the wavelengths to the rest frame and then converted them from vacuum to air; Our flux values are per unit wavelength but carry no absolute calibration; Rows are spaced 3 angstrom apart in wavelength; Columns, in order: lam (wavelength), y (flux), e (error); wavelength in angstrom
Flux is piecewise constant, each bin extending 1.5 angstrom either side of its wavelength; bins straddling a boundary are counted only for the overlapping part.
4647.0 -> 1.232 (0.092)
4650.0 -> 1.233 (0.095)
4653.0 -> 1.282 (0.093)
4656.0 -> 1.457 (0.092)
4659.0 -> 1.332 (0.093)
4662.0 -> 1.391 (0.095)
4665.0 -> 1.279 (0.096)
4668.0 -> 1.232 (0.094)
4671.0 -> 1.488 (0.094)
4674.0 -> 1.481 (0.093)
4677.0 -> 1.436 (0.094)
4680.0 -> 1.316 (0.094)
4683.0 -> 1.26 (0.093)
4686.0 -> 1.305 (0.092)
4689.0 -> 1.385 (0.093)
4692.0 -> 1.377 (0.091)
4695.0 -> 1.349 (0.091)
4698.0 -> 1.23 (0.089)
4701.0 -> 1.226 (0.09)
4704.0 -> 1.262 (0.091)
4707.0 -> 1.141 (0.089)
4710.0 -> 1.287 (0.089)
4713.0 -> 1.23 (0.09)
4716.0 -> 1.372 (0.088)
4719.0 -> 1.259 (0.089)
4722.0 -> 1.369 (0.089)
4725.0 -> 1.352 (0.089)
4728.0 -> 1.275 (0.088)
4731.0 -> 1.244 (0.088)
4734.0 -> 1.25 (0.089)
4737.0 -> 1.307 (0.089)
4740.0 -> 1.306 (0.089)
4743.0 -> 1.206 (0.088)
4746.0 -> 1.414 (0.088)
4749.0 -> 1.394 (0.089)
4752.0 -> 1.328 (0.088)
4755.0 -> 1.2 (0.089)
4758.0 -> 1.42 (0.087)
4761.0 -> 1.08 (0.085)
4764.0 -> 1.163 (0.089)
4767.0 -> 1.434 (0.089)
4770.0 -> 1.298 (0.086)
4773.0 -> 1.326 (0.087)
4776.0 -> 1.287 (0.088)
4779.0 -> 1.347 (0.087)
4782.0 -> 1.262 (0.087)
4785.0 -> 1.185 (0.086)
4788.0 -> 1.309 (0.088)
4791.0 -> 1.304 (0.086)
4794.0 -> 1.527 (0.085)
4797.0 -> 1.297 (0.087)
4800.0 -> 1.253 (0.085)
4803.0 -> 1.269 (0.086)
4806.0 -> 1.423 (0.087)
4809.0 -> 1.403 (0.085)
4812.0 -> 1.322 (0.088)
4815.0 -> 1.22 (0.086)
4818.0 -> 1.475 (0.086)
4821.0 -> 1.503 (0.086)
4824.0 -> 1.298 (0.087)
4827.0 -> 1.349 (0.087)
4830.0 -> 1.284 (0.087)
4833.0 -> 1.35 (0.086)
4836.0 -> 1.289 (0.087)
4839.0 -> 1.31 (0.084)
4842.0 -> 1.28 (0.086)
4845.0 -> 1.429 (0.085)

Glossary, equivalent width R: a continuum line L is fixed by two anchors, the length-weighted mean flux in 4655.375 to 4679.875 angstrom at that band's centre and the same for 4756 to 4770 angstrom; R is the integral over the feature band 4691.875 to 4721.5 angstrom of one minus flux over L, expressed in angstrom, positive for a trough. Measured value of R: 1.44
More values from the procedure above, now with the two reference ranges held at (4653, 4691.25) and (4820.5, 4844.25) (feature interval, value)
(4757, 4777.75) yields 0.89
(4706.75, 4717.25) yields 0.65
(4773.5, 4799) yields 0.46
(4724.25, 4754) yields 0.94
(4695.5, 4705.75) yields 0.81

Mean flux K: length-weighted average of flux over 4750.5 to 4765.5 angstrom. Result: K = 1.24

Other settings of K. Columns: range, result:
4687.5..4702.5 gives 1.31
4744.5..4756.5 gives 1.33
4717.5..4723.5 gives 1.31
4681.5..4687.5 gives 1.28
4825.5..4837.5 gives 1.32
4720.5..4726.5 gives 1.36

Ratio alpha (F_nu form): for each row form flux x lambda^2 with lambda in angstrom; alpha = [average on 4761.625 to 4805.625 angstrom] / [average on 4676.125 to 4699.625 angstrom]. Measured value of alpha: 1.0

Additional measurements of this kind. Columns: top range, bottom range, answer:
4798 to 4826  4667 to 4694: 1.04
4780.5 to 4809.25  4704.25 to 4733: 1.06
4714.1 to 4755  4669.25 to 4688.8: 0.97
